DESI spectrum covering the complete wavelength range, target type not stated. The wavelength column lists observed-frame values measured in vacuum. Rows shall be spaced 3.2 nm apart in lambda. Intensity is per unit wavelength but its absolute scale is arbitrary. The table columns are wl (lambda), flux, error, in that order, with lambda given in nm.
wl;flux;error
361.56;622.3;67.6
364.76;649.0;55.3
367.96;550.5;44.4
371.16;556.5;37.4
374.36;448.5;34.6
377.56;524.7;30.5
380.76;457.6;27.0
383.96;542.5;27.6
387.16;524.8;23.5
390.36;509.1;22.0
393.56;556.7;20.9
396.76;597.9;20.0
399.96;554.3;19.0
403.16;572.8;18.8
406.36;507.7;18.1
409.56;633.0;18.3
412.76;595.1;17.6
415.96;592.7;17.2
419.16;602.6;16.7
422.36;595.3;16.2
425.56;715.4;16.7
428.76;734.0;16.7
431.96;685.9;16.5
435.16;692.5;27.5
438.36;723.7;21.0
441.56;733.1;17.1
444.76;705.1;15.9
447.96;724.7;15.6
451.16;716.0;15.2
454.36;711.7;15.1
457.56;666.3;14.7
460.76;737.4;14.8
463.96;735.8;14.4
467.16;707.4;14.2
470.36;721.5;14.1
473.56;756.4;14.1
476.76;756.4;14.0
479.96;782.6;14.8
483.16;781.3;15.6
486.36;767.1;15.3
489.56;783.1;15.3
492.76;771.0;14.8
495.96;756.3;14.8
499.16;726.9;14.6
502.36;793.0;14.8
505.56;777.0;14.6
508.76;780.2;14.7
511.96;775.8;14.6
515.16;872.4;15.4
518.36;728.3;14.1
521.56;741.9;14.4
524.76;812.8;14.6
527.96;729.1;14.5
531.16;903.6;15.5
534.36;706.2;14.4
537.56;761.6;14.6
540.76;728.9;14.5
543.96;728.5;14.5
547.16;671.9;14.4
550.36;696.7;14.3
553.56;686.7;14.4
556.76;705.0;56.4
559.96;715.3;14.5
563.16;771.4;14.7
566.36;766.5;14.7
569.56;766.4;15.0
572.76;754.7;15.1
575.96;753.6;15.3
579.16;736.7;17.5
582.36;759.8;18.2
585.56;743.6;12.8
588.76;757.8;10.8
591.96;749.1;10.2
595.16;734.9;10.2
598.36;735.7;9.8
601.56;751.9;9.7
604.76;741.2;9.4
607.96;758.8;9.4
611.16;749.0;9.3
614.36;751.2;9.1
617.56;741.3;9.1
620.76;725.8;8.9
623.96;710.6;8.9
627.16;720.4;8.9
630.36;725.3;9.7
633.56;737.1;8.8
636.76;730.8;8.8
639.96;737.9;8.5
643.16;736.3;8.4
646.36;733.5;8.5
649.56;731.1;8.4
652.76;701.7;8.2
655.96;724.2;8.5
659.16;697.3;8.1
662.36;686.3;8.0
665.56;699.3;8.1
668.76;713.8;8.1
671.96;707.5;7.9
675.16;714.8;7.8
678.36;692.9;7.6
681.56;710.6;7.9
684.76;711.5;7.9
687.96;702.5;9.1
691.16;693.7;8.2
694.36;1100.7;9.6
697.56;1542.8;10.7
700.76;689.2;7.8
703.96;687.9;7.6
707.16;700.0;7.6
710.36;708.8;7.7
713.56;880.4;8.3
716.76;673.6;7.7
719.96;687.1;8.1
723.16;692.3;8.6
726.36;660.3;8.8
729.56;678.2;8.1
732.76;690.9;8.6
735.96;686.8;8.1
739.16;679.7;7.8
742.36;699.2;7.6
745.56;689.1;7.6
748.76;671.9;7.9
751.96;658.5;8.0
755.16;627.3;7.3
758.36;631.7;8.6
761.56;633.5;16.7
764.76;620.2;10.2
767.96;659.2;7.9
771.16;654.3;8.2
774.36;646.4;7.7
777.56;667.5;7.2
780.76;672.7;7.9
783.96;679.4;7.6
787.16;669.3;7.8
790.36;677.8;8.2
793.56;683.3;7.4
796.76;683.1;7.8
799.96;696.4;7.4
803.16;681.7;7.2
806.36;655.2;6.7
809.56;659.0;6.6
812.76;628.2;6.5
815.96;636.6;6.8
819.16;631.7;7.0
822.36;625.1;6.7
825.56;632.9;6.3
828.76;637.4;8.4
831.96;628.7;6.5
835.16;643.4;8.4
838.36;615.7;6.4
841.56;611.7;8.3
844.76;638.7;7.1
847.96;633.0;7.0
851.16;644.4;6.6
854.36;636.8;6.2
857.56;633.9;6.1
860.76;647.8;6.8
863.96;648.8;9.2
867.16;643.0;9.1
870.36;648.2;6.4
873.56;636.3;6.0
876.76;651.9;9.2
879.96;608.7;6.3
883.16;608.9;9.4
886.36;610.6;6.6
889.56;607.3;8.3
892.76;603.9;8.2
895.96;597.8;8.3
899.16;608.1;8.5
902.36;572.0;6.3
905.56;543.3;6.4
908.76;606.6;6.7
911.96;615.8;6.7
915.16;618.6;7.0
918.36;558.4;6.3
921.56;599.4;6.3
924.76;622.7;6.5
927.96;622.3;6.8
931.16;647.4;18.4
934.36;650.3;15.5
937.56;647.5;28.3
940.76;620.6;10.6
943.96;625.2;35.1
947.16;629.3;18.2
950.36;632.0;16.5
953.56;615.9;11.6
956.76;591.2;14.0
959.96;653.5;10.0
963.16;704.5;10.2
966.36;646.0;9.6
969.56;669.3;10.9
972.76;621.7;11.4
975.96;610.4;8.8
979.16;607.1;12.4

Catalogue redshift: 0.06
